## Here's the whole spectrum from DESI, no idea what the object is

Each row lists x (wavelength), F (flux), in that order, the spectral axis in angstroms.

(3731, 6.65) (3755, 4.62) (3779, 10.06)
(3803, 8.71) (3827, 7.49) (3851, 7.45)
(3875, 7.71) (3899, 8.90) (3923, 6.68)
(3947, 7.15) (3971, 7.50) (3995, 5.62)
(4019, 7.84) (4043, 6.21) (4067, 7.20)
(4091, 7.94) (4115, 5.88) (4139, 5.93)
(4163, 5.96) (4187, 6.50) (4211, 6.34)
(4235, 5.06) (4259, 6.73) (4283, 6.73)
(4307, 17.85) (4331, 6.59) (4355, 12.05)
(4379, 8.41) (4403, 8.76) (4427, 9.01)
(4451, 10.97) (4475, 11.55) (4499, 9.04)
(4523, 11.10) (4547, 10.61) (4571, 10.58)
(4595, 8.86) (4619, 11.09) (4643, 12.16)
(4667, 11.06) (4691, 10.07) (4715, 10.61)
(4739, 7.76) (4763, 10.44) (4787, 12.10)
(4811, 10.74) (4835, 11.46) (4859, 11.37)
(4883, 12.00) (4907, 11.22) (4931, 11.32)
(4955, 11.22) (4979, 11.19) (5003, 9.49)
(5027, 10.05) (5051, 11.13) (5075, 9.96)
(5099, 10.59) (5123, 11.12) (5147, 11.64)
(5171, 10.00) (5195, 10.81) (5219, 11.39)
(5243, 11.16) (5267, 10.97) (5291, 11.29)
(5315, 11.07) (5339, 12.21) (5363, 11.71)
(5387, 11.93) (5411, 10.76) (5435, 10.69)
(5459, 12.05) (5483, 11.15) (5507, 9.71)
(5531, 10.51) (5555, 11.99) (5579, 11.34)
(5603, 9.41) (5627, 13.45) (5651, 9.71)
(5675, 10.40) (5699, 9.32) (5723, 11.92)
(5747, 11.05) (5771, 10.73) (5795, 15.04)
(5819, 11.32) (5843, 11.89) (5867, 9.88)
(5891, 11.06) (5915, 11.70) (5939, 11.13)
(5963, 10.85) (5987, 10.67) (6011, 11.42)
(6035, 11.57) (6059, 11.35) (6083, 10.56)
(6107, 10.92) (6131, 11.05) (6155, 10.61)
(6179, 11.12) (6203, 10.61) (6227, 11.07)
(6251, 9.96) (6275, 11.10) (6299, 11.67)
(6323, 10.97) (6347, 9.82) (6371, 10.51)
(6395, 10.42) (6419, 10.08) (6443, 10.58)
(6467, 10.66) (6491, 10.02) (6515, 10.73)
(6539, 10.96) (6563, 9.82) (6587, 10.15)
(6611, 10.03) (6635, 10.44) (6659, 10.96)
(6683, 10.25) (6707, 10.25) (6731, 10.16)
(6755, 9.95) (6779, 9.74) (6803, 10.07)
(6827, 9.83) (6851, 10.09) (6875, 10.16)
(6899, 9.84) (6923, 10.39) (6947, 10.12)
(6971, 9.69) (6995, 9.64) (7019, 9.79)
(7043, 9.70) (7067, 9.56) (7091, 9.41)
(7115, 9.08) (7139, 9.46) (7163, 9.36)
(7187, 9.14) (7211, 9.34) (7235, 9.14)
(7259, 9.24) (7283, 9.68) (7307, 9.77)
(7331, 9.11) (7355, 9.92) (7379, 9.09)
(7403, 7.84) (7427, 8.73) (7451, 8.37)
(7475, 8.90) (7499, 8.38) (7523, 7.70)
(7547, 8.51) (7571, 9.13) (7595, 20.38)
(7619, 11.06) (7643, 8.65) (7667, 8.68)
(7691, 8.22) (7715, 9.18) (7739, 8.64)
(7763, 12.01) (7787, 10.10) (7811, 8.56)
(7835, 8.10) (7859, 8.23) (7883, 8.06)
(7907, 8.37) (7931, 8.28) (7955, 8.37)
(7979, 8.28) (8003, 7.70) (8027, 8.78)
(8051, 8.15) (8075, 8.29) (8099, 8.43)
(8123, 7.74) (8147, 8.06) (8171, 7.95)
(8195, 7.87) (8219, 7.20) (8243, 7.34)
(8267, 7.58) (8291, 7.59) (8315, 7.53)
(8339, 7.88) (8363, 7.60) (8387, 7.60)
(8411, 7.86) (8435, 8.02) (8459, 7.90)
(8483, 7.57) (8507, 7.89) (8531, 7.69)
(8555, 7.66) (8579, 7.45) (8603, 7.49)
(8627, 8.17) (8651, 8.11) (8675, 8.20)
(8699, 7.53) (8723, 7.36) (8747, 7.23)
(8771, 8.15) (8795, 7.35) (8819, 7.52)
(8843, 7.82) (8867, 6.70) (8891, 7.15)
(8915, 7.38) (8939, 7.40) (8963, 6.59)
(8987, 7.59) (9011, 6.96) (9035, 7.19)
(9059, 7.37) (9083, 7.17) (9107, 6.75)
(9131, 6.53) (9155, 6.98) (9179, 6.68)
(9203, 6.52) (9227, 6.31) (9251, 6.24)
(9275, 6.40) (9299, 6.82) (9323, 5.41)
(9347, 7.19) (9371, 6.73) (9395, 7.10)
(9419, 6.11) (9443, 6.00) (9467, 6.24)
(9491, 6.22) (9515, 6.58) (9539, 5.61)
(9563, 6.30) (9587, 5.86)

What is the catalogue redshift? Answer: 0.156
